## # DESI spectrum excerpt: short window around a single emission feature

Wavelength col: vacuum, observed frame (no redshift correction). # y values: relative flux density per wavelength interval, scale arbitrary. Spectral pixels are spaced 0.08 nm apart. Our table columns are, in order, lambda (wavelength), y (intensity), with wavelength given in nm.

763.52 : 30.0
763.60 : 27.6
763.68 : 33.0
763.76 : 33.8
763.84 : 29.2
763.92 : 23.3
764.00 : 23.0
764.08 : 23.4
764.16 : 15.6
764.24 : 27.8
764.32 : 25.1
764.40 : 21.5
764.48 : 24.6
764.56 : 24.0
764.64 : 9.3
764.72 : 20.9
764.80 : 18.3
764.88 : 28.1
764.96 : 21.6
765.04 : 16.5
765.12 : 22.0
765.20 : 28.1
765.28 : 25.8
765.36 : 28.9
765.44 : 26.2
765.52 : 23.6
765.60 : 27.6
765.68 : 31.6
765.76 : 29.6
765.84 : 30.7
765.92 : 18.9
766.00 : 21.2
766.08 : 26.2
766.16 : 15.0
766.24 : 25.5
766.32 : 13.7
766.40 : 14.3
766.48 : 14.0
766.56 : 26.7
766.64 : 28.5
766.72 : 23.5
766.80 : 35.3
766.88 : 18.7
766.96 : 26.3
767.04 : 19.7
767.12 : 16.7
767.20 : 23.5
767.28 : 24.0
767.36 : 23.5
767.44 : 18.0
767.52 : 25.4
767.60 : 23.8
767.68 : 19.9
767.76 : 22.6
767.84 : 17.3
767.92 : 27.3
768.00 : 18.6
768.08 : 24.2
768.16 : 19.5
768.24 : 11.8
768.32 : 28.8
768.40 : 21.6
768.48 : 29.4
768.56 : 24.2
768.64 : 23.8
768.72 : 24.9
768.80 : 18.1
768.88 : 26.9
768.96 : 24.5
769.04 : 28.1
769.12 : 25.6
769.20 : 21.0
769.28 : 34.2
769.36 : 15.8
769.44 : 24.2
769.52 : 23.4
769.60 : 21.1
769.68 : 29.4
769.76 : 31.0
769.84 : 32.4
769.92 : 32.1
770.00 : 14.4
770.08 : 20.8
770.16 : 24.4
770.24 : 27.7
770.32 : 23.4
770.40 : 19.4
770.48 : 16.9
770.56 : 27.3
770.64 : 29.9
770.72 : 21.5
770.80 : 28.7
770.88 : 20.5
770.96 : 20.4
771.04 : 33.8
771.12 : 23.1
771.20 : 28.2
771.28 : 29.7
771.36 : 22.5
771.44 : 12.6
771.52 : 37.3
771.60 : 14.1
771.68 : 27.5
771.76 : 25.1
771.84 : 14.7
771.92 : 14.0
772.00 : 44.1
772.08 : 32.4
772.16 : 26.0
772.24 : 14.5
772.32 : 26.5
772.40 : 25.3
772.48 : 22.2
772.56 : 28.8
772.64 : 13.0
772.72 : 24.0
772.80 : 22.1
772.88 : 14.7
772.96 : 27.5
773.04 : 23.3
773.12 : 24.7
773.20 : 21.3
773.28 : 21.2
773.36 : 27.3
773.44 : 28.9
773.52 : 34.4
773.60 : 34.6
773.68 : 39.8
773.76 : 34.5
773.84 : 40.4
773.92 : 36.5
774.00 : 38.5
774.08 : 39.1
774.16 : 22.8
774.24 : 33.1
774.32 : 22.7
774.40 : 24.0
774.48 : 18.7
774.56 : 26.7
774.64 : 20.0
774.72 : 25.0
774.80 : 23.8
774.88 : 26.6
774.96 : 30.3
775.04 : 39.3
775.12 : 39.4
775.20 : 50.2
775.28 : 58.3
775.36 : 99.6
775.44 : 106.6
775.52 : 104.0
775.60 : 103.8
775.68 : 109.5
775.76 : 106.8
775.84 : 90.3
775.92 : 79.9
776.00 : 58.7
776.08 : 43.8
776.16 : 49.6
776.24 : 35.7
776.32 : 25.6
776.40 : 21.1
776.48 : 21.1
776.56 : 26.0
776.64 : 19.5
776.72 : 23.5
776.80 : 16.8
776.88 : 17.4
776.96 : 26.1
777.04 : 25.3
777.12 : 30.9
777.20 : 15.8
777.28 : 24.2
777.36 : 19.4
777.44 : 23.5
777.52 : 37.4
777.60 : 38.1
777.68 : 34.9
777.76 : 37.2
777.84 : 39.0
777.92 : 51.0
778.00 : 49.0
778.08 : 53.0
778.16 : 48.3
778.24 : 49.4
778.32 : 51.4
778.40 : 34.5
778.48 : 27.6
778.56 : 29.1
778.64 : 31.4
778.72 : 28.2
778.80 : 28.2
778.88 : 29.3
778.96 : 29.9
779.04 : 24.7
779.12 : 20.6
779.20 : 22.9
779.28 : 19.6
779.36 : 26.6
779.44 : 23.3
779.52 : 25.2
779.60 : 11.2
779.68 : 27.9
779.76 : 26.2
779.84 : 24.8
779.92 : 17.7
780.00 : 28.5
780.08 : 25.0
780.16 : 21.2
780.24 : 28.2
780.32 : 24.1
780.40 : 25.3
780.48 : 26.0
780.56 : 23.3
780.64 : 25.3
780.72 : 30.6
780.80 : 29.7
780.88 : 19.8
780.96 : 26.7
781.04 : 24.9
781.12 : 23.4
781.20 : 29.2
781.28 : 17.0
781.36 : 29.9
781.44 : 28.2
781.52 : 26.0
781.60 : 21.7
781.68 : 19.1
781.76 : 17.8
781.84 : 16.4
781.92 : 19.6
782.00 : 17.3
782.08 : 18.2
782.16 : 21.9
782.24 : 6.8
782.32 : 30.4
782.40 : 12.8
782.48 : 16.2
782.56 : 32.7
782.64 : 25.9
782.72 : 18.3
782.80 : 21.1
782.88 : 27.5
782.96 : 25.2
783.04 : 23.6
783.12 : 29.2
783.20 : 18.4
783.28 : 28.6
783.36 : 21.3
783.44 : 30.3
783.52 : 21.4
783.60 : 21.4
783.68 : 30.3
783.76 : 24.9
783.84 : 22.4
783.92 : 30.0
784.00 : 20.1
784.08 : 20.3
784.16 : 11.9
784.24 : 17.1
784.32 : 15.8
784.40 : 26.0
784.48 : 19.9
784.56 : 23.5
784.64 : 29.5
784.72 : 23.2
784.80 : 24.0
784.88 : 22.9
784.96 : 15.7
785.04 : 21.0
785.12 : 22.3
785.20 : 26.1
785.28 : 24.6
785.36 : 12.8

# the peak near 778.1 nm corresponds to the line [N II] 6583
